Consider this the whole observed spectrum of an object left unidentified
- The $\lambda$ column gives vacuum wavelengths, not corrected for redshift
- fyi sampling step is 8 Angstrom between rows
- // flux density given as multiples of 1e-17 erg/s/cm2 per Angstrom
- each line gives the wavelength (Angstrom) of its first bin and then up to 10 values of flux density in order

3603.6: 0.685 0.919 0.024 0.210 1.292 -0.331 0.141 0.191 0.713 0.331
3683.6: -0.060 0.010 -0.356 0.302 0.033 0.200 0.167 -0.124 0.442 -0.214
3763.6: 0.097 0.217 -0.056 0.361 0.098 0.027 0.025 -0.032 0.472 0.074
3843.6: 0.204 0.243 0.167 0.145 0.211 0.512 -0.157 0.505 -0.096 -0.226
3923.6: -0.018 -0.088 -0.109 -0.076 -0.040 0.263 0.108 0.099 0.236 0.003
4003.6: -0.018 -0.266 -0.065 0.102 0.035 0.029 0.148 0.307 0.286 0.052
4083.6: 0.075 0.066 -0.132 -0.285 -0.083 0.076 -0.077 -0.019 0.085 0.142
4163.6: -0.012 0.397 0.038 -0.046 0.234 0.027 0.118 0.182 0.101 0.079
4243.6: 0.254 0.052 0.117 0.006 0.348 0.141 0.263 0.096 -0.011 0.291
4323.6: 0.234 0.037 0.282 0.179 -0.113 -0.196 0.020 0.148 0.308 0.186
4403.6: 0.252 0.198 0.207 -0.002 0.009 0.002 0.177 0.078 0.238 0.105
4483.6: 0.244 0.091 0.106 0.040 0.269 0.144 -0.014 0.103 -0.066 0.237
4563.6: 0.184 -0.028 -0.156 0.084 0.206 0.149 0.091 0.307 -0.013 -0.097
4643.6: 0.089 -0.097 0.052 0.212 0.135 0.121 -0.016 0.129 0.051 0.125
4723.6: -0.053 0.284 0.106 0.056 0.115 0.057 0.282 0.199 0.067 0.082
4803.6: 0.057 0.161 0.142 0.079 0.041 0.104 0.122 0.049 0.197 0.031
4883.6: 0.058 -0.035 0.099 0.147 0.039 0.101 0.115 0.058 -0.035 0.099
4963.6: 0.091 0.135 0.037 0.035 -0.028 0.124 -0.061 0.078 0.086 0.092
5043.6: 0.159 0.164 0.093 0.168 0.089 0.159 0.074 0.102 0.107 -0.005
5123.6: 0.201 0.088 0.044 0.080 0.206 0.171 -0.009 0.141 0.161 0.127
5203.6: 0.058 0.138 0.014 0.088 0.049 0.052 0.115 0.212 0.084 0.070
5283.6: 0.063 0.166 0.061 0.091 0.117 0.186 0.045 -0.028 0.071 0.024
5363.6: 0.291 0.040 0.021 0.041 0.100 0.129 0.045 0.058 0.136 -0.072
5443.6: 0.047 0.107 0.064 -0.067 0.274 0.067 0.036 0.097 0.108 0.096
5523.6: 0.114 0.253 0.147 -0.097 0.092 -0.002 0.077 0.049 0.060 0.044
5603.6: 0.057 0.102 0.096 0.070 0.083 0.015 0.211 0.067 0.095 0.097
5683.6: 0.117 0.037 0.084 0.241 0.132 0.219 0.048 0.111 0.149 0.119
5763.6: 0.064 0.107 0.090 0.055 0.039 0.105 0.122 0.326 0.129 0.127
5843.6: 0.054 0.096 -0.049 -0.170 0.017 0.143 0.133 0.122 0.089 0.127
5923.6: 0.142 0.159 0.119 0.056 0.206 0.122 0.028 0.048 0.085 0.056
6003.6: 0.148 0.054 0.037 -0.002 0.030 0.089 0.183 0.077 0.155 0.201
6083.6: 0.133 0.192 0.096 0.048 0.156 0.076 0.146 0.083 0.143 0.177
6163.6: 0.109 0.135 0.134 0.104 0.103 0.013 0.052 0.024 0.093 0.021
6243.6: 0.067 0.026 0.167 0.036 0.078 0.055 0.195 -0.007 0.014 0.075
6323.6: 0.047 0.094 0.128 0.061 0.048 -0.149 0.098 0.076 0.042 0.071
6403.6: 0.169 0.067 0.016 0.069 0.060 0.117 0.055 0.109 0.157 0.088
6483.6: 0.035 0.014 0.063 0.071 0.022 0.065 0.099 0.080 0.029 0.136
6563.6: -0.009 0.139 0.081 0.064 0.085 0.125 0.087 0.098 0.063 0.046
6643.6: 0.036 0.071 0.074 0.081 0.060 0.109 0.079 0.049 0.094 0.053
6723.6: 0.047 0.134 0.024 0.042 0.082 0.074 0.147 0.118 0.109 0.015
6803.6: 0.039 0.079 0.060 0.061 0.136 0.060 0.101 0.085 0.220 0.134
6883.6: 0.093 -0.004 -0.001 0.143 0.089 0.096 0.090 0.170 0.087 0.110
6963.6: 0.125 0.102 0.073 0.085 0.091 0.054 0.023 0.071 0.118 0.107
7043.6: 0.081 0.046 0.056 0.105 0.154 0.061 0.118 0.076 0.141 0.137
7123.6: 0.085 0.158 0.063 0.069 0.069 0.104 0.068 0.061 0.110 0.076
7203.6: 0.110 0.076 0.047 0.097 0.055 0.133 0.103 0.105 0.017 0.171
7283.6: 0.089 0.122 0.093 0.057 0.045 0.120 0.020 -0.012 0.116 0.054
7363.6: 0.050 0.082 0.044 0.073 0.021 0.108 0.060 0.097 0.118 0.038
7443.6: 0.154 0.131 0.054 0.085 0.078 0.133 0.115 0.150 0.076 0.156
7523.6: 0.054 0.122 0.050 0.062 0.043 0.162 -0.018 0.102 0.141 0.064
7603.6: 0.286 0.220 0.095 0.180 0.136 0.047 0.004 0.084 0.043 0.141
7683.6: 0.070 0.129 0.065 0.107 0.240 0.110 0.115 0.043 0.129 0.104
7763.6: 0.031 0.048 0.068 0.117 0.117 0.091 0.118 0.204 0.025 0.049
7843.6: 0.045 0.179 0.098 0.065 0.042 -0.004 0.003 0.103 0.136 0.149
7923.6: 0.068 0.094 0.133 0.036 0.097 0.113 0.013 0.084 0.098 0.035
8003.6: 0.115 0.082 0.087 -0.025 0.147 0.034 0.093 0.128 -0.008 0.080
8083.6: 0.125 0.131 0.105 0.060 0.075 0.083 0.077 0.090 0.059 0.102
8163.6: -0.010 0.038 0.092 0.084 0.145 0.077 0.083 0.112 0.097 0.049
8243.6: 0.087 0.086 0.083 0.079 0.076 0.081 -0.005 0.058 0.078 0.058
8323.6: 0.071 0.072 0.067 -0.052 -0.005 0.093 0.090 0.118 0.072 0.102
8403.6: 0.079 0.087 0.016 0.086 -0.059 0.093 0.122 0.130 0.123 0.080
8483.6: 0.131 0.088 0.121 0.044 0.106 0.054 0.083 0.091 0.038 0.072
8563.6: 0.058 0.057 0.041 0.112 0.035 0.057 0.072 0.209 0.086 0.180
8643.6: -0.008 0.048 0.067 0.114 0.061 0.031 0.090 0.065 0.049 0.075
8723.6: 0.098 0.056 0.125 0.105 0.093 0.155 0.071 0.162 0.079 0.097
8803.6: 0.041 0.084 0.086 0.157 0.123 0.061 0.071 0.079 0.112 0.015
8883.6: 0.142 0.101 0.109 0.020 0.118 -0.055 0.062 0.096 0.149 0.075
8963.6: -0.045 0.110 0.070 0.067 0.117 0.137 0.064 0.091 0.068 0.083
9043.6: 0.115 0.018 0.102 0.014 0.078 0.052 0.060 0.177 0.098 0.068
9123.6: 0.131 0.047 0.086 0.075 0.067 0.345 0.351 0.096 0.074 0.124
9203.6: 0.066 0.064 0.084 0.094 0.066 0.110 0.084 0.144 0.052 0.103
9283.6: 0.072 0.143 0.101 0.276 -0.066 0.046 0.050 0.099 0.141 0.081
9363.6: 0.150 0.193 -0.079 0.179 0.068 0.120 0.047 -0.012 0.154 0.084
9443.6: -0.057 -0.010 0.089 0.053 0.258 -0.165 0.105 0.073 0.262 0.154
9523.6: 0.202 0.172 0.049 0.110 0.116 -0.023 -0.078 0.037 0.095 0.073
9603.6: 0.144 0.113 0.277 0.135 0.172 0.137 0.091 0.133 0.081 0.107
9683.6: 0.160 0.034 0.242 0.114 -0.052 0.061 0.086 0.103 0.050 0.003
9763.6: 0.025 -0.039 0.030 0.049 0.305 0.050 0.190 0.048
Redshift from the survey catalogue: 1.459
